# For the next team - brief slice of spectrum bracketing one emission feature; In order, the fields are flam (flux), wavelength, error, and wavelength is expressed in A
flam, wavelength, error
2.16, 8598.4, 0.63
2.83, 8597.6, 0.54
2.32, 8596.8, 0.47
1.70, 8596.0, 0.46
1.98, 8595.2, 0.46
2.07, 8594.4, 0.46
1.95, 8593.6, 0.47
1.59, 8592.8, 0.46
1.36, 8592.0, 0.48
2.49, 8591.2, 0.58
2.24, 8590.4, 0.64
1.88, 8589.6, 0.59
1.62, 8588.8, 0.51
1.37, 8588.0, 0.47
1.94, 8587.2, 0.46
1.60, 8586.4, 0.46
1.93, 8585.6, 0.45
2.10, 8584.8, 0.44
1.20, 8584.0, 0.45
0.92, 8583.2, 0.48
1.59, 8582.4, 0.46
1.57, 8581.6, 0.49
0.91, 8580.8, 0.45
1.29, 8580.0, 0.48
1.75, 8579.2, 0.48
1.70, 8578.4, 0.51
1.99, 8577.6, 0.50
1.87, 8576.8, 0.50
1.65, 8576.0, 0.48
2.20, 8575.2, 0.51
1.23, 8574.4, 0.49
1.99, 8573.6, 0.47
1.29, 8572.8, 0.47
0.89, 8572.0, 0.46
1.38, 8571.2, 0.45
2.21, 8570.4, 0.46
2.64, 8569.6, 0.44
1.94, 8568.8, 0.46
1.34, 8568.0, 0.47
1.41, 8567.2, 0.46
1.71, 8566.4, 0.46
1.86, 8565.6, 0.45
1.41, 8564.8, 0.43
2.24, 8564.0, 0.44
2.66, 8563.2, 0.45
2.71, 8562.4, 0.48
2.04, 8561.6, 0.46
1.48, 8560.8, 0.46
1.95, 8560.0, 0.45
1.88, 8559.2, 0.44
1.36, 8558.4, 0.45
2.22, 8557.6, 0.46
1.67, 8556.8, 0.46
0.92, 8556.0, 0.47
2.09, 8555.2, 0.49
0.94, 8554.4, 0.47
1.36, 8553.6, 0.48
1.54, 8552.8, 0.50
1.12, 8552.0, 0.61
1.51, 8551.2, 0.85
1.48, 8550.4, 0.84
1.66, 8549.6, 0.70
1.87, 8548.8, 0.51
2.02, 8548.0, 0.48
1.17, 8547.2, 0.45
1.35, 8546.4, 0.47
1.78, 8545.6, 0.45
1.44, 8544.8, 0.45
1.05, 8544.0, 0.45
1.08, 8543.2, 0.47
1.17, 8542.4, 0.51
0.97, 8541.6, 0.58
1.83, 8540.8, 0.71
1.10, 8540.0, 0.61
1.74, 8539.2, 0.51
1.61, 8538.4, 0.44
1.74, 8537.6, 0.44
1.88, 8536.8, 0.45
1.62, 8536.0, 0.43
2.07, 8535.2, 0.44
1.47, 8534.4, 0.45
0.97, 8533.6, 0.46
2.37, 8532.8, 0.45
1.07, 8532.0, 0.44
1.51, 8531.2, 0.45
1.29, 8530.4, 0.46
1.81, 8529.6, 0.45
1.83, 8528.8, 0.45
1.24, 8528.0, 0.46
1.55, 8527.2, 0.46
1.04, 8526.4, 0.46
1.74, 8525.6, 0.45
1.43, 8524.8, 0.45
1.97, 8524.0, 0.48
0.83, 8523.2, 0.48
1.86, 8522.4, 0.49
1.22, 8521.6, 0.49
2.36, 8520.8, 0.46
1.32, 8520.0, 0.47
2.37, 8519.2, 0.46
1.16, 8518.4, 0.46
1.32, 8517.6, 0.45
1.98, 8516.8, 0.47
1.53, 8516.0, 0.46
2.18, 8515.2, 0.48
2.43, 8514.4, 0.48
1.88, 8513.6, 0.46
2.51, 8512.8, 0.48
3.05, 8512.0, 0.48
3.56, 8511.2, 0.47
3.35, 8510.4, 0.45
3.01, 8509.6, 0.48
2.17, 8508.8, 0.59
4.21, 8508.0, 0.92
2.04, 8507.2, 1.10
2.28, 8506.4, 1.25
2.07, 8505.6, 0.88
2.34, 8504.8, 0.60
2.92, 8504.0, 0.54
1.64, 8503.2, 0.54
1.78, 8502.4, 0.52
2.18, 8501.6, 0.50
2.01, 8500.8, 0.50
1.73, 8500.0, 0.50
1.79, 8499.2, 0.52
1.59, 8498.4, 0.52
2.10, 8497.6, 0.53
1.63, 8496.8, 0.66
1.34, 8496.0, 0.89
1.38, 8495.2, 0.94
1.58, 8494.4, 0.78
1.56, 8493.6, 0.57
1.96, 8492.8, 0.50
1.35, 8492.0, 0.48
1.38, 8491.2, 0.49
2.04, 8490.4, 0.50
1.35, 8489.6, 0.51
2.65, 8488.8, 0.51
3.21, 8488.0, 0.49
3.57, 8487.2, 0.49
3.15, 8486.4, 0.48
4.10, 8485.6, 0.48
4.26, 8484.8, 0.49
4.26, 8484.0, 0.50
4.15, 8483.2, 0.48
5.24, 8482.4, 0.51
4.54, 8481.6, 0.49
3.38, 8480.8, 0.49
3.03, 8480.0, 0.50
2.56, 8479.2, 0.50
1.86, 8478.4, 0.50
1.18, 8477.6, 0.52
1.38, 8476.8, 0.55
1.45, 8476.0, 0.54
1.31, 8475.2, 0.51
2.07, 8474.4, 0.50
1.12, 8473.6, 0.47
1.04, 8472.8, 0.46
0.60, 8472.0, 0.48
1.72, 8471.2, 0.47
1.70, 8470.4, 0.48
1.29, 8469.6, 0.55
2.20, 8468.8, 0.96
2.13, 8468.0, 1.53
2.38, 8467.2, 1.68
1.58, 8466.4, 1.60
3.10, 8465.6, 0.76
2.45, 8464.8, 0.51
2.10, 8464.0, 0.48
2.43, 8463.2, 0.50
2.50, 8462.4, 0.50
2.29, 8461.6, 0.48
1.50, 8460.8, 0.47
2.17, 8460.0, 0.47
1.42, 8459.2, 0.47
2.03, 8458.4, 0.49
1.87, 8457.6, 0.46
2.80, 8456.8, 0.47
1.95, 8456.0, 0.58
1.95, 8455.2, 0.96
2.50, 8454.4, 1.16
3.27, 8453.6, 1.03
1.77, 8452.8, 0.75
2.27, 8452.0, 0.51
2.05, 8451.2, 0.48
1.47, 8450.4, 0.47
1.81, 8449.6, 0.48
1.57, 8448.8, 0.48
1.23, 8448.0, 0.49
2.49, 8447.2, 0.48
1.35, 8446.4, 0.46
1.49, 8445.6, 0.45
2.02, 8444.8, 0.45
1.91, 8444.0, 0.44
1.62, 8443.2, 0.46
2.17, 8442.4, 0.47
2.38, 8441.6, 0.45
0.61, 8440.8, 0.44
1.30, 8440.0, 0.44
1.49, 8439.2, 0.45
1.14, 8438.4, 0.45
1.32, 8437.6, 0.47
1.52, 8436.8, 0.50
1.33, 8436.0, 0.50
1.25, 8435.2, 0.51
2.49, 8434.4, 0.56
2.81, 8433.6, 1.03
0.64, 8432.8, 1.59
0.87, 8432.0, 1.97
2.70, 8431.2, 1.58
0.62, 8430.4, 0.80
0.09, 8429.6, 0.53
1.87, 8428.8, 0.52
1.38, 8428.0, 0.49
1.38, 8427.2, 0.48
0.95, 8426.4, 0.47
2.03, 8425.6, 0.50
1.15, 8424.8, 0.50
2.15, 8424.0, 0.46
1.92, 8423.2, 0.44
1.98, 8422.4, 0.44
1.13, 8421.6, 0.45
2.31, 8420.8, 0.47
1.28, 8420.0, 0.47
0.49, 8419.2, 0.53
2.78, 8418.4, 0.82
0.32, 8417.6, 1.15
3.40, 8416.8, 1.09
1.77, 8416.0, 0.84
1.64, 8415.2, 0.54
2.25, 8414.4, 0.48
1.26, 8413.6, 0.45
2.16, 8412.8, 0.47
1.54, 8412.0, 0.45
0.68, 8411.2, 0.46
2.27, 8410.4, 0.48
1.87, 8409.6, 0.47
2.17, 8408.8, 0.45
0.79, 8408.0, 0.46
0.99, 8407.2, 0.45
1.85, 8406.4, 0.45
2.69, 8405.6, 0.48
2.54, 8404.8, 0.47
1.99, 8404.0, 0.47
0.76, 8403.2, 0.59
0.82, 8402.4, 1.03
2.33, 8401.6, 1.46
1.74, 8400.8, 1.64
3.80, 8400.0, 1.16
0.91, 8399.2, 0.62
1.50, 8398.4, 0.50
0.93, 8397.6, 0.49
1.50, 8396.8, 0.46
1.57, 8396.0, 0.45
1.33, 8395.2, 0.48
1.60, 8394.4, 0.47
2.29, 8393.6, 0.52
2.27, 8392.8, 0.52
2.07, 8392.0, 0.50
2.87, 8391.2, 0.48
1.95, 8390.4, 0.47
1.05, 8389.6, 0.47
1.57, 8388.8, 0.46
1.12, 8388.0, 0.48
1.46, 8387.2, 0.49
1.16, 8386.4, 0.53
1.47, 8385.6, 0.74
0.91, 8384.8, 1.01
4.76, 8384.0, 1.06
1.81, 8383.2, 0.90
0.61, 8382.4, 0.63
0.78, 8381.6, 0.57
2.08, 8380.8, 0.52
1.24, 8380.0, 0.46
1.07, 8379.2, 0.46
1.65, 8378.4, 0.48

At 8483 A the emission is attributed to H-alpha 6563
